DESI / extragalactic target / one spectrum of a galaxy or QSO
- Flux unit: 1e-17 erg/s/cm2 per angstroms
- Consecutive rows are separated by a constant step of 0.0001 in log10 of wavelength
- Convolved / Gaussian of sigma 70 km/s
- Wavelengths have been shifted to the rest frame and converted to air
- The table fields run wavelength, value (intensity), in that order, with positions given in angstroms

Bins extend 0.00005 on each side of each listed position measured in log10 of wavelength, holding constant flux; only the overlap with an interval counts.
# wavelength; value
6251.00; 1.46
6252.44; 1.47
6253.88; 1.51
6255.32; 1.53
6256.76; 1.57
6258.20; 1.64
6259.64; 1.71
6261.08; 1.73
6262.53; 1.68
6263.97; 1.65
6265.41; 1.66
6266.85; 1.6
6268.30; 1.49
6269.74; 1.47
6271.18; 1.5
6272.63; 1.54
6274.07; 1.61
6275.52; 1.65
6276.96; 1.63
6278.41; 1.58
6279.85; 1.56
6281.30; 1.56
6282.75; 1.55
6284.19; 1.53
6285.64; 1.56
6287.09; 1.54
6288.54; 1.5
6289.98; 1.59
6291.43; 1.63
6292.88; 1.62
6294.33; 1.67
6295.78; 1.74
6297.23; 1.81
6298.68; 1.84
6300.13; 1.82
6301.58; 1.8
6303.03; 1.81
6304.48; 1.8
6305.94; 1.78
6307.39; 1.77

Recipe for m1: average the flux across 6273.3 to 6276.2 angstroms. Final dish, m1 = 1.63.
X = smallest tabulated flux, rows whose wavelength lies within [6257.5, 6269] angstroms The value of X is 1.49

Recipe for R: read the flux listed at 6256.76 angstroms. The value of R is 1.57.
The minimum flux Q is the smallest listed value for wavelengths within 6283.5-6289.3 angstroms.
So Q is 1.5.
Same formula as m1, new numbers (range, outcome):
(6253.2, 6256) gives 1.52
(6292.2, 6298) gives 1.71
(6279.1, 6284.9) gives 1.55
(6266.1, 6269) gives 1.54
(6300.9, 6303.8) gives 1.81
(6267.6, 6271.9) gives 1.49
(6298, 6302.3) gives 1.82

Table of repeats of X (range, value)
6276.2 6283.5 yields 1.55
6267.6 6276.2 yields 1.47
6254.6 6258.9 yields 1.53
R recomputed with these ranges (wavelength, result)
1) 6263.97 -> 1.65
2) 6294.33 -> 1.67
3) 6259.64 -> 1.71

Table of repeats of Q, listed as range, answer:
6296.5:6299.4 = 1.81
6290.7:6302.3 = 1.62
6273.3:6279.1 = 1.58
